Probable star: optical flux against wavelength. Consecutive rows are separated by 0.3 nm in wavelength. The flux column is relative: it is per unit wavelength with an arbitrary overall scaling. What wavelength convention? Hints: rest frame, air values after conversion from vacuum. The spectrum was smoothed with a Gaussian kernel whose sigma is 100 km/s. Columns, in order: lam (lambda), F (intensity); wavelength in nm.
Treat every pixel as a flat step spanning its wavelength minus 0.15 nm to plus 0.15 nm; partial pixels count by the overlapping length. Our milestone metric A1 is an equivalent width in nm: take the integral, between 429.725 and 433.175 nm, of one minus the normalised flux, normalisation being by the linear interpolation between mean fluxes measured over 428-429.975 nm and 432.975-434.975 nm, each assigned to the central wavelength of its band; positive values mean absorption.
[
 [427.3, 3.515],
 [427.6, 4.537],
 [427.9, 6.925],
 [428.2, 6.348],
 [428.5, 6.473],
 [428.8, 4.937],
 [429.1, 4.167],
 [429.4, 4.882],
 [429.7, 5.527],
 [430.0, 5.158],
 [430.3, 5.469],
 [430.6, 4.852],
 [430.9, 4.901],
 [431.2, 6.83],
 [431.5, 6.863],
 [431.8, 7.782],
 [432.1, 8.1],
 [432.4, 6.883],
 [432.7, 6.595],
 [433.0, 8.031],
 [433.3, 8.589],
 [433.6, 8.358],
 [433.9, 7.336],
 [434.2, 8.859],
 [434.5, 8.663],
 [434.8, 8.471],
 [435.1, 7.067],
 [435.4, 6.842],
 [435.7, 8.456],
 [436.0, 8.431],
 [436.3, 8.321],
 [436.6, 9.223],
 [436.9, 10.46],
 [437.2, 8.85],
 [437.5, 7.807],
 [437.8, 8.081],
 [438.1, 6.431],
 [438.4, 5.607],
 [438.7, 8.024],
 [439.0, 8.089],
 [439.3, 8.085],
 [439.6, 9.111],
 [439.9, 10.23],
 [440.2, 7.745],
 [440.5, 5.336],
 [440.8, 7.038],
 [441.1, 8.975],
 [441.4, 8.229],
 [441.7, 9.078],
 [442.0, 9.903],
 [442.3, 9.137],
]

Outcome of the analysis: 0.21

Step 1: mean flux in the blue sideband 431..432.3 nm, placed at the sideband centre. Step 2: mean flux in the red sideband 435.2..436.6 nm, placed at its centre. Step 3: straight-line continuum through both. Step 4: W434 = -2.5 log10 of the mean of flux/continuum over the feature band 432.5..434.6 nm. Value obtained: -0.05 mag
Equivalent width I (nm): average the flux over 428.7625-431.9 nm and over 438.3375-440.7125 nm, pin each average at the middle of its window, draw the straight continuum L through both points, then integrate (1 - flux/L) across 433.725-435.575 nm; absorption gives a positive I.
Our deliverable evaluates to -0.35 nm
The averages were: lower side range 5.57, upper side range 7.84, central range 7.89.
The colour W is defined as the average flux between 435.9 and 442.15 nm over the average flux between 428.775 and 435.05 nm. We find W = 1.2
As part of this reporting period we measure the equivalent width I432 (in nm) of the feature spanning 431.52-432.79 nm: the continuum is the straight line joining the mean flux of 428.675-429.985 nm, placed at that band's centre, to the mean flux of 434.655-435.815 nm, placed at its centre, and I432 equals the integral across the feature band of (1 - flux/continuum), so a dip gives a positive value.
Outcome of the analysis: -0.23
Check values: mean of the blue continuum 4.91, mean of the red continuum 7.68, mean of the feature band 7.33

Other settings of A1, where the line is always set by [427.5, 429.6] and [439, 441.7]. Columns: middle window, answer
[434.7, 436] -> -0.137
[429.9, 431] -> 0.151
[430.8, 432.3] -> -0.190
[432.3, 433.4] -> -0.177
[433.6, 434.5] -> -0.201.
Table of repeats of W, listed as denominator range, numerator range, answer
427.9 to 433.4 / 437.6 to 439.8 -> 1.23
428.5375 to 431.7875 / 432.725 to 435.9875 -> 1.46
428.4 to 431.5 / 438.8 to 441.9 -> 1.53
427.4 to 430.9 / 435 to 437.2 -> 1.58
